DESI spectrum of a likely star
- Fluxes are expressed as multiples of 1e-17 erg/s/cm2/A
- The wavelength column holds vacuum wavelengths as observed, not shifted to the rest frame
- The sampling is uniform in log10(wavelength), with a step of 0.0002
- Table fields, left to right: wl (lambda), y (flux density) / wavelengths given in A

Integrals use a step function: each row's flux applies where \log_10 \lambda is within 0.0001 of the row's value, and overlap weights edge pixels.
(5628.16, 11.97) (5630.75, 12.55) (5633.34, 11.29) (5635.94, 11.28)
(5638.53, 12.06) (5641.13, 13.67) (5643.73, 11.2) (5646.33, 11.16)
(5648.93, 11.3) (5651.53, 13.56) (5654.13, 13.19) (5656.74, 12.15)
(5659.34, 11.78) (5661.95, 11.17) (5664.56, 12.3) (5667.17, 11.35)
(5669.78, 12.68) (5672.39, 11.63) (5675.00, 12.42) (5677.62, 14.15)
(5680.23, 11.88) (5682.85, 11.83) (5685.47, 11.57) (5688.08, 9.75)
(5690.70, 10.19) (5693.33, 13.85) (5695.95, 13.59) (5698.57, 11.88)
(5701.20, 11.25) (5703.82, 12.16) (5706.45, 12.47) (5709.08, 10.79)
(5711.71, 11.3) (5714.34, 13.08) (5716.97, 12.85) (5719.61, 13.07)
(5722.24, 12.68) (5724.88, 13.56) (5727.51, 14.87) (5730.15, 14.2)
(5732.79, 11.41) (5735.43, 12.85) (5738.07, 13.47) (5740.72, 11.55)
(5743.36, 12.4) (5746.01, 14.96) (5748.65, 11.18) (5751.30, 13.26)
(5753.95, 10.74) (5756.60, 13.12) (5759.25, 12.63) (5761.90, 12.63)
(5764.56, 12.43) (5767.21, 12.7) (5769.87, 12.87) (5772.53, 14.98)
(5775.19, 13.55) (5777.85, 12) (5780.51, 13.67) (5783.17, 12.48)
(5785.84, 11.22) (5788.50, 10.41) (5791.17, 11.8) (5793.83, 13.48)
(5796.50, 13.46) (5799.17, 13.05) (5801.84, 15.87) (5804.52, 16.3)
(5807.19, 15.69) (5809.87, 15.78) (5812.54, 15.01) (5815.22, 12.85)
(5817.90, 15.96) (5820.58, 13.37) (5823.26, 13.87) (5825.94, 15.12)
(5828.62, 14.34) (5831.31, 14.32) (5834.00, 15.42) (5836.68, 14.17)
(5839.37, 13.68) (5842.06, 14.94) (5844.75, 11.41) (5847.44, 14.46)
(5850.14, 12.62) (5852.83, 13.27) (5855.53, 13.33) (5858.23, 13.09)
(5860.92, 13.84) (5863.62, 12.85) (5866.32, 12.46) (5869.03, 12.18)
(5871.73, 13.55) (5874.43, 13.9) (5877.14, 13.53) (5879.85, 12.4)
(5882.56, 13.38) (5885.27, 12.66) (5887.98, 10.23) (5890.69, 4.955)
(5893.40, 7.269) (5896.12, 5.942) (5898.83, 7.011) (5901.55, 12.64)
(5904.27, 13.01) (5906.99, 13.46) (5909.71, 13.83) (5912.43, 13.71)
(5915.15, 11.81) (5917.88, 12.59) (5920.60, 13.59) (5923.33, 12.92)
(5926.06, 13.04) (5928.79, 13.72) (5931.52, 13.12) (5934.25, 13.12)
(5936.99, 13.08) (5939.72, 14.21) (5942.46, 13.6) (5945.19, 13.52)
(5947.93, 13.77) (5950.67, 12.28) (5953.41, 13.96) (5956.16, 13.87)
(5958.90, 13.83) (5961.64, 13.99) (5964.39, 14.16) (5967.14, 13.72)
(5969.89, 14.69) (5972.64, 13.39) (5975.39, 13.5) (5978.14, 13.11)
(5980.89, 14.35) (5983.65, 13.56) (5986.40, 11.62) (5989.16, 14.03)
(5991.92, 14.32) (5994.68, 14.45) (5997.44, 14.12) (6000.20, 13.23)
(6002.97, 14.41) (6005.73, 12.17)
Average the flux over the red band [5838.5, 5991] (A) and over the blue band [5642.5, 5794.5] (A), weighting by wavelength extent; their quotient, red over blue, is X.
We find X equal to 1.0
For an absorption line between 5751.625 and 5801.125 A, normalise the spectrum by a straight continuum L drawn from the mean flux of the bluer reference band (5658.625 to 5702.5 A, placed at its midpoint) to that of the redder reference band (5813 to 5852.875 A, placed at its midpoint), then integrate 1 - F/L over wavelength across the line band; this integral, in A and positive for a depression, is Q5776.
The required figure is 2.2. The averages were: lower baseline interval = 12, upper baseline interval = 14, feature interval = 12.7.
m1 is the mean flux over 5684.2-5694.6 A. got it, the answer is 11.3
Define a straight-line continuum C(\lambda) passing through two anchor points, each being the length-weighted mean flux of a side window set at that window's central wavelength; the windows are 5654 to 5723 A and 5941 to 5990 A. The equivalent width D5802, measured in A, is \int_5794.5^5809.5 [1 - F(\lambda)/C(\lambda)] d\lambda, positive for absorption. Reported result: -2.5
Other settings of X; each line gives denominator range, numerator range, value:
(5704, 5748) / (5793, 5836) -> 1.14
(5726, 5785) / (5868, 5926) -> 0.91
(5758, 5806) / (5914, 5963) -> 1.02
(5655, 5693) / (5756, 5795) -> 1.07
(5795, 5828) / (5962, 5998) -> 0.94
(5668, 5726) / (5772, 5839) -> 1.14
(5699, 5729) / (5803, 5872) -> 1.12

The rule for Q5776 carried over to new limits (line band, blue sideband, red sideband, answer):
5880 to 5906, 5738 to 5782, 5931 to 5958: 6.71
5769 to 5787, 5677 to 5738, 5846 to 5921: -1.07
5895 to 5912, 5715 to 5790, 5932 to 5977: 2.83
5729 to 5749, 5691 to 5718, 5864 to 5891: -0.95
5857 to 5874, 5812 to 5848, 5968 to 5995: 1.24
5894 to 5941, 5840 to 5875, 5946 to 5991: 3.93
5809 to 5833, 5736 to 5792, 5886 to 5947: -4.26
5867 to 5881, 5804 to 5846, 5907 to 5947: 0.83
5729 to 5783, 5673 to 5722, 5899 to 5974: -1.74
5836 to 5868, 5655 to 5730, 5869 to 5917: -4.79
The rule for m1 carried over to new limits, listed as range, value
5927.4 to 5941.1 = 13.4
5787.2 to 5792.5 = 11.1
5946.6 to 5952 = 13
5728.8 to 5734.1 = 12.8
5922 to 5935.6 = 13.2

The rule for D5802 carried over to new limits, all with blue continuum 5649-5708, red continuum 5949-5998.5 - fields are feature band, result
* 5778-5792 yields 0.8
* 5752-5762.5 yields 0.2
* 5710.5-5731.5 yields -1.5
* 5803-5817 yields -2.6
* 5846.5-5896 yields 4.2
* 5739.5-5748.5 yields -0.2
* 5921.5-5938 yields 0.4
